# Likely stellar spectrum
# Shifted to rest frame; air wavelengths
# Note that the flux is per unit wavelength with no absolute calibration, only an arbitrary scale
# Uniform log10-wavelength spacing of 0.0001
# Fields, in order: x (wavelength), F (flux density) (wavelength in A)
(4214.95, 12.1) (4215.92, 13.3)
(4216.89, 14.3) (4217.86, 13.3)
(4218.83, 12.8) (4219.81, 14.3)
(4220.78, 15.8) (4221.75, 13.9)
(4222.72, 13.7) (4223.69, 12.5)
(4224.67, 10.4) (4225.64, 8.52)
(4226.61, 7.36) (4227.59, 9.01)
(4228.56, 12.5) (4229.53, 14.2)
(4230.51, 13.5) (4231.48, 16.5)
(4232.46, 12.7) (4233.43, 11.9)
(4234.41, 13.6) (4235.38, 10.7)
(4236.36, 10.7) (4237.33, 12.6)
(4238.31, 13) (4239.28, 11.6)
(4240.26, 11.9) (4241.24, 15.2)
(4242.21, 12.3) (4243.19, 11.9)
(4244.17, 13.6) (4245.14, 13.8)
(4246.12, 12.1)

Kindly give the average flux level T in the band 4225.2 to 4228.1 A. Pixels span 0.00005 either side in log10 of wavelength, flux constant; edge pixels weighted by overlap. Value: 8.33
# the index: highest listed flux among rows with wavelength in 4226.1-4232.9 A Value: 16.5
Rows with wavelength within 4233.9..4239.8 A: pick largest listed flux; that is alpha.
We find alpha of 13.6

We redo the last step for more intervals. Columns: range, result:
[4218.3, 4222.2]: 15.8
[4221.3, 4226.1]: 13.9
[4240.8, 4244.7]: 15.2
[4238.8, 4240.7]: 11.9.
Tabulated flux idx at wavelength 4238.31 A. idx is 13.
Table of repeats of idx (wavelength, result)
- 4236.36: 10.7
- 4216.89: 14.3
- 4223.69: 12.5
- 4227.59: 9.01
